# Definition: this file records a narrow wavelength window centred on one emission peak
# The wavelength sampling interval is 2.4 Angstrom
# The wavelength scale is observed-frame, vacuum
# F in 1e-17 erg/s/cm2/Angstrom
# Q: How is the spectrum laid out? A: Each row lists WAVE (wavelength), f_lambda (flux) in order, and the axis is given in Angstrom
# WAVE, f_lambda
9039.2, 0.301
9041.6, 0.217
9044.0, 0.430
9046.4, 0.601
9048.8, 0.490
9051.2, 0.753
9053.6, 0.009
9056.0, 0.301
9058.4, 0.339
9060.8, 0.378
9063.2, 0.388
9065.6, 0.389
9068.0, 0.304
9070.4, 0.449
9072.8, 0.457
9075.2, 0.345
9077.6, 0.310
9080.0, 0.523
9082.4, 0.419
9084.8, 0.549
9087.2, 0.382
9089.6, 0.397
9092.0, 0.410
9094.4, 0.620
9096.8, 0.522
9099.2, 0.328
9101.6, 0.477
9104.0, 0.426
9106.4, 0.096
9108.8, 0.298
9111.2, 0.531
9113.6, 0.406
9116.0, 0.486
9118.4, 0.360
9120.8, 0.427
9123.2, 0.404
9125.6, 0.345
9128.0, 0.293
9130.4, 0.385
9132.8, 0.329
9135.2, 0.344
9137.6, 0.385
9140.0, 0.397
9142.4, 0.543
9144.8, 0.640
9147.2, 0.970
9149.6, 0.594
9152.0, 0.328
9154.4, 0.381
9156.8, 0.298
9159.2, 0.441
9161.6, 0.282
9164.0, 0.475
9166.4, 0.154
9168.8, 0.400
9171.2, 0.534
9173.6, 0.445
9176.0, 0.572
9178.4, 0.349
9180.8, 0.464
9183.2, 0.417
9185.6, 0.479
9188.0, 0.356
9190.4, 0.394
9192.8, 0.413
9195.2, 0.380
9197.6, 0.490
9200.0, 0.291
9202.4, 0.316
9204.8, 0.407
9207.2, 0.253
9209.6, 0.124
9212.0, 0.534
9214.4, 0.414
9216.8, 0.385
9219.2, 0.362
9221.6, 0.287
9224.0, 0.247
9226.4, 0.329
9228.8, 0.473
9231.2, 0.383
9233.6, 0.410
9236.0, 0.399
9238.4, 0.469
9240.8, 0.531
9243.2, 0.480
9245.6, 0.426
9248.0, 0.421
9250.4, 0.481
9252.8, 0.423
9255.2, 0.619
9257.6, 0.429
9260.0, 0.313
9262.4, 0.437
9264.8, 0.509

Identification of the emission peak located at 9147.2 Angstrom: H-gamma 4340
